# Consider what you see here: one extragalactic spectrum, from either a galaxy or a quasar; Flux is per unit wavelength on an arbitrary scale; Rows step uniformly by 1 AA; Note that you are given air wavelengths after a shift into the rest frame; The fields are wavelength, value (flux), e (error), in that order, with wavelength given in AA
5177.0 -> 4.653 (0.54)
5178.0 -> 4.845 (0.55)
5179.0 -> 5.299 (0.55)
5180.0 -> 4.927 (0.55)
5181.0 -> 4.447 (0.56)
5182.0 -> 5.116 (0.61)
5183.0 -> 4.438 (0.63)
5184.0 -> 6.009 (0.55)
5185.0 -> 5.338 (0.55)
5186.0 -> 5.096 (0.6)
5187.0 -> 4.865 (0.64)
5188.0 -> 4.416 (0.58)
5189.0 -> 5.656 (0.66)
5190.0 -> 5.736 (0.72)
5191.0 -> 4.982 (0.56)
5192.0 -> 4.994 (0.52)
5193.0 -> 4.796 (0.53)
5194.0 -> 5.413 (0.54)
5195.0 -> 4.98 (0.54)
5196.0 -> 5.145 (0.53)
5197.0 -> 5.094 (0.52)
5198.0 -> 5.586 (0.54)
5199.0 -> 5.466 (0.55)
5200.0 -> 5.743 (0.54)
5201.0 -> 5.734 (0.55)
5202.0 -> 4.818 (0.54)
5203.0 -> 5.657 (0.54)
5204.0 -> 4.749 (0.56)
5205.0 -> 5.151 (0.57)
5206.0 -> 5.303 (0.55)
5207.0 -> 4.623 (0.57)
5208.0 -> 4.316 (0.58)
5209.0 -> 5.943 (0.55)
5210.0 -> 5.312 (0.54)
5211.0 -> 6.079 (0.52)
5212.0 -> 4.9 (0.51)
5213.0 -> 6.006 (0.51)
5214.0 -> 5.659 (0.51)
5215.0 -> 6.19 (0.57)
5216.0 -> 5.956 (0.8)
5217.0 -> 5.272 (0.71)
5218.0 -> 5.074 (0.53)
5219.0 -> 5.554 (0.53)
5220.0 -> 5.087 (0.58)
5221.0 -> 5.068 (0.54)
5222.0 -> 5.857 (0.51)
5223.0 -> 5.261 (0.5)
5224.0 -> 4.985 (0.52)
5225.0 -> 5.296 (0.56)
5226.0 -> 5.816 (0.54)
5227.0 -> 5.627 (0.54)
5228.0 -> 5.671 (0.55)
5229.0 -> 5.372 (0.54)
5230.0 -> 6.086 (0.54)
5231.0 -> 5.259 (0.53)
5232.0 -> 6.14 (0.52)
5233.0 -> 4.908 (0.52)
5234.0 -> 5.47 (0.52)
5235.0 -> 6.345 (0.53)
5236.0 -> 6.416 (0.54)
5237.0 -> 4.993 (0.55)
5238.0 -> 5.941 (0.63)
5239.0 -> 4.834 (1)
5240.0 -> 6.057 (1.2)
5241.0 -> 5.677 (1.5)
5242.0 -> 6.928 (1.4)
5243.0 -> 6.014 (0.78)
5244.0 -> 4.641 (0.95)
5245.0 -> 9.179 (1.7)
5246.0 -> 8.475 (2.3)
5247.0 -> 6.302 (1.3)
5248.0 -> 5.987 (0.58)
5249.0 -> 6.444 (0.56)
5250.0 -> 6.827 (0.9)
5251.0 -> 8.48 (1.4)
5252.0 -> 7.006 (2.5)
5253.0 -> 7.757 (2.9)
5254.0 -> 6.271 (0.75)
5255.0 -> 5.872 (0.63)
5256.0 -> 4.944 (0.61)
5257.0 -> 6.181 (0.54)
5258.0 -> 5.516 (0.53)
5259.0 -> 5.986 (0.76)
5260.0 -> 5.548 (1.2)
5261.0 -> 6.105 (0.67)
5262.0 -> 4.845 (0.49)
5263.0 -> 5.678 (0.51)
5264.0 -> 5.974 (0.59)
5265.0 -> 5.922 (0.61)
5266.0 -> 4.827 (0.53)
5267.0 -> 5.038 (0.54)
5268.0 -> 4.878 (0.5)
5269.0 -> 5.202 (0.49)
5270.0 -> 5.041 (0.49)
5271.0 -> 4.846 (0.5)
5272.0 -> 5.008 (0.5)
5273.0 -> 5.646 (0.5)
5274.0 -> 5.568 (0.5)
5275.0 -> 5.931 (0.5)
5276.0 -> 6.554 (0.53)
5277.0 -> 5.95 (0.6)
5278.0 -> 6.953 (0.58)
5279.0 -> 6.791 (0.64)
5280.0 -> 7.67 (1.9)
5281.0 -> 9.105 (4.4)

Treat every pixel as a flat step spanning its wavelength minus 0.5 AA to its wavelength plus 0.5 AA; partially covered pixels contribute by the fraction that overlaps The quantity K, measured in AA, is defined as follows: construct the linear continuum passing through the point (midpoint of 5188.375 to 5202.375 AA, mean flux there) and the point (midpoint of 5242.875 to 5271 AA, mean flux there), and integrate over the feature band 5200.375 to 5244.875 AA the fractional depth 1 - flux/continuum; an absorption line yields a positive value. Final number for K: 0.88 AA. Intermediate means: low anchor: 5.29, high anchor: 6.08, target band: 5.53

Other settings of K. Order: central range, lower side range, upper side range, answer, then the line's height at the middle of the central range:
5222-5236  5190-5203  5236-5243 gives 0.2 AA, 5.67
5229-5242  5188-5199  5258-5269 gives -0.8 AA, 5.37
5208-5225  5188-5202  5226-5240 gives 0.0 AA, 5.49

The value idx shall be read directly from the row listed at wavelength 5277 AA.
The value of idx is 5.95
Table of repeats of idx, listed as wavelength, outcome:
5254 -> 6.271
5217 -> 5.272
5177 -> 4.653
